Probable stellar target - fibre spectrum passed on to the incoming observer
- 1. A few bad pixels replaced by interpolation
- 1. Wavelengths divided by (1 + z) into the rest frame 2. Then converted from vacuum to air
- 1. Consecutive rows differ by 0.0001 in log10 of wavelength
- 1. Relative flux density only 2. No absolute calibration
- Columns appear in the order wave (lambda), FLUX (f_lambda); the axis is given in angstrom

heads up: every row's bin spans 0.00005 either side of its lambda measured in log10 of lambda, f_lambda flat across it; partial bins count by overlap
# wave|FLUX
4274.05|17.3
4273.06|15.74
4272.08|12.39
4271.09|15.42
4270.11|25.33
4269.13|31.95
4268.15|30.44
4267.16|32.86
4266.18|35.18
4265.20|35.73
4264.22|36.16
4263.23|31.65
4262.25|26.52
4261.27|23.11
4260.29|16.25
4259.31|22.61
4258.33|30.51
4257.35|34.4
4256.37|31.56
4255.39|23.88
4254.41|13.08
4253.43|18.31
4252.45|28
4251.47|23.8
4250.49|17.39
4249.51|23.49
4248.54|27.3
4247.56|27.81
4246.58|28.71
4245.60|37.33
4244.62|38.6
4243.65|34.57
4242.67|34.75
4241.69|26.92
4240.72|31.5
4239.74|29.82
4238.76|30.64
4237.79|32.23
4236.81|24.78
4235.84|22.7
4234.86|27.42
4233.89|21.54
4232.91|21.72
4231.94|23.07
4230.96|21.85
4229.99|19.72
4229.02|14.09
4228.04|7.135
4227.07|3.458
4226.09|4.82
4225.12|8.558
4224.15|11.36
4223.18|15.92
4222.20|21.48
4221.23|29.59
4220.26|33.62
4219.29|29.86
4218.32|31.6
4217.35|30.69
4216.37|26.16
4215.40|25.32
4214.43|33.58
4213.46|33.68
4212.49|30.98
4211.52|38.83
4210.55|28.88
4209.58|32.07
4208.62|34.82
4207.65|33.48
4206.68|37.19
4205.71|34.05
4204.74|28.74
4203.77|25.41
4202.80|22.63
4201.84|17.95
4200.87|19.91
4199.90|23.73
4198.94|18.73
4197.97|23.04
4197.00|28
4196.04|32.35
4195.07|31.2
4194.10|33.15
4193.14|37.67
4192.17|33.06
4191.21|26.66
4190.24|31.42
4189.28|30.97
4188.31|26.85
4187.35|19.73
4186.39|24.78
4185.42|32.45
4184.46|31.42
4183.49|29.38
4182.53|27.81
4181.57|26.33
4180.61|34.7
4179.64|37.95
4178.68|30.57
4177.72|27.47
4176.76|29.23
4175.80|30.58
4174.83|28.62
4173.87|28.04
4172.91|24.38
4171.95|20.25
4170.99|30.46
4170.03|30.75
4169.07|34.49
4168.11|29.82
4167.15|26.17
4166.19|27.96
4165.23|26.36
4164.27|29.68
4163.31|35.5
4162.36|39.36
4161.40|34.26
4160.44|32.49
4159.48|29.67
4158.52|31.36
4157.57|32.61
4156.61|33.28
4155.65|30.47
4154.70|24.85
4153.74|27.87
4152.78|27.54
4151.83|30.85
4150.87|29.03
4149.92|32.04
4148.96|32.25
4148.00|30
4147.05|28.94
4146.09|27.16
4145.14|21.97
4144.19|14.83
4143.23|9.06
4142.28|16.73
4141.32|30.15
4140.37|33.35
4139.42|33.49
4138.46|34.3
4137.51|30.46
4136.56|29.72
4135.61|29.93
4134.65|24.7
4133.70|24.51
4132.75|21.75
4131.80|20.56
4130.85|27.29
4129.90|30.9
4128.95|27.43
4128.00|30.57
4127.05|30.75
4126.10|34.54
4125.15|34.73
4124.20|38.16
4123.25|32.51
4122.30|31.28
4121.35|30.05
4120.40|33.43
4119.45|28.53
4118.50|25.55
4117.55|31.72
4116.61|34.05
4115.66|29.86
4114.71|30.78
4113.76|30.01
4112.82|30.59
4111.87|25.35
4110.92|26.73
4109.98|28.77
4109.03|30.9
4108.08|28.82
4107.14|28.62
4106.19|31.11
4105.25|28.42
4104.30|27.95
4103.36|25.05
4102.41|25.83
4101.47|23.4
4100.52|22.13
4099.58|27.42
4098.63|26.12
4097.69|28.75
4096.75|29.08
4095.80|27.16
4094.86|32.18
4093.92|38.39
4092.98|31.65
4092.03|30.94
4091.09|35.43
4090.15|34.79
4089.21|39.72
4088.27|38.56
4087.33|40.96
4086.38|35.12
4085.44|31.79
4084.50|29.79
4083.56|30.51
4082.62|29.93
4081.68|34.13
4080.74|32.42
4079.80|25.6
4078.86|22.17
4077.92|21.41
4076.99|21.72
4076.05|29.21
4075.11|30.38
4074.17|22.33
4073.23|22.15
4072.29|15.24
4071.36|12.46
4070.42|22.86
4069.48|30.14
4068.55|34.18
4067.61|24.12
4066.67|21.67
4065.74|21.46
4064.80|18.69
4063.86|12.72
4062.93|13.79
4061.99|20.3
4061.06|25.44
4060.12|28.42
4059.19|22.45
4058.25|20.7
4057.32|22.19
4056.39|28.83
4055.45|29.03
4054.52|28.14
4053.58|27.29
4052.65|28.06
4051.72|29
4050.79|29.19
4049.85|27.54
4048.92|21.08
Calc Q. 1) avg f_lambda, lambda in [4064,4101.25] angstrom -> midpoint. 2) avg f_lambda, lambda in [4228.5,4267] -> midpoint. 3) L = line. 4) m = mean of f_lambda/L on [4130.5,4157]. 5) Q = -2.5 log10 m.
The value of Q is 0.026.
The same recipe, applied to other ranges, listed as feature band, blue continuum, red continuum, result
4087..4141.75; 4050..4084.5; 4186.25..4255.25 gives -0.20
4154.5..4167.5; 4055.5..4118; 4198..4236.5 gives -0.21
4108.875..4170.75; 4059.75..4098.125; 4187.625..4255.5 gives -0.09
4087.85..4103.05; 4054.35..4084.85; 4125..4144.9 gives -0.21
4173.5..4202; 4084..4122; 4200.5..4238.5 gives -0.09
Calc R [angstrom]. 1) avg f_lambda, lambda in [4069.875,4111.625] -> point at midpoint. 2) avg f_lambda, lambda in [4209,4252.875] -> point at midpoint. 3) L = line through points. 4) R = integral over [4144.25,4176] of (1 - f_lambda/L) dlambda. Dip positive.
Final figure -2.8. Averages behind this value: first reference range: 28.6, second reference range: 25.5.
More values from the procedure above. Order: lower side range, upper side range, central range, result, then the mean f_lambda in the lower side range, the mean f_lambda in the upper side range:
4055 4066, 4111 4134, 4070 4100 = -4.69 angstrom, 22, 29.8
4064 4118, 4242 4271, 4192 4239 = 4.53 angstrom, 28.3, 28.1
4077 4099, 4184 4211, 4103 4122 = 0.88 angstrom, 31.4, 28.6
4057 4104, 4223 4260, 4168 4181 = -2.50 angstrom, 26.9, 23.6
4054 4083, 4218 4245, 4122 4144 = -4.32 angstrom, 24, 23.2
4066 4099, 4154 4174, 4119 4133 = -0.35 angstrom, 28.9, 30.1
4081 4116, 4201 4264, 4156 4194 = -3.17 angstrom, 30.5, 25.8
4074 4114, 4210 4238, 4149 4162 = -1.99 angstrom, 29.6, 23.2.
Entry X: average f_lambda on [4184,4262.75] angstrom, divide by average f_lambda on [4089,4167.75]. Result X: 0.90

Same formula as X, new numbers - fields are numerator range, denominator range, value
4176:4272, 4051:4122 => 0.97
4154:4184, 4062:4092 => 1.12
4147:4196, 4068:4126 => 1.02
